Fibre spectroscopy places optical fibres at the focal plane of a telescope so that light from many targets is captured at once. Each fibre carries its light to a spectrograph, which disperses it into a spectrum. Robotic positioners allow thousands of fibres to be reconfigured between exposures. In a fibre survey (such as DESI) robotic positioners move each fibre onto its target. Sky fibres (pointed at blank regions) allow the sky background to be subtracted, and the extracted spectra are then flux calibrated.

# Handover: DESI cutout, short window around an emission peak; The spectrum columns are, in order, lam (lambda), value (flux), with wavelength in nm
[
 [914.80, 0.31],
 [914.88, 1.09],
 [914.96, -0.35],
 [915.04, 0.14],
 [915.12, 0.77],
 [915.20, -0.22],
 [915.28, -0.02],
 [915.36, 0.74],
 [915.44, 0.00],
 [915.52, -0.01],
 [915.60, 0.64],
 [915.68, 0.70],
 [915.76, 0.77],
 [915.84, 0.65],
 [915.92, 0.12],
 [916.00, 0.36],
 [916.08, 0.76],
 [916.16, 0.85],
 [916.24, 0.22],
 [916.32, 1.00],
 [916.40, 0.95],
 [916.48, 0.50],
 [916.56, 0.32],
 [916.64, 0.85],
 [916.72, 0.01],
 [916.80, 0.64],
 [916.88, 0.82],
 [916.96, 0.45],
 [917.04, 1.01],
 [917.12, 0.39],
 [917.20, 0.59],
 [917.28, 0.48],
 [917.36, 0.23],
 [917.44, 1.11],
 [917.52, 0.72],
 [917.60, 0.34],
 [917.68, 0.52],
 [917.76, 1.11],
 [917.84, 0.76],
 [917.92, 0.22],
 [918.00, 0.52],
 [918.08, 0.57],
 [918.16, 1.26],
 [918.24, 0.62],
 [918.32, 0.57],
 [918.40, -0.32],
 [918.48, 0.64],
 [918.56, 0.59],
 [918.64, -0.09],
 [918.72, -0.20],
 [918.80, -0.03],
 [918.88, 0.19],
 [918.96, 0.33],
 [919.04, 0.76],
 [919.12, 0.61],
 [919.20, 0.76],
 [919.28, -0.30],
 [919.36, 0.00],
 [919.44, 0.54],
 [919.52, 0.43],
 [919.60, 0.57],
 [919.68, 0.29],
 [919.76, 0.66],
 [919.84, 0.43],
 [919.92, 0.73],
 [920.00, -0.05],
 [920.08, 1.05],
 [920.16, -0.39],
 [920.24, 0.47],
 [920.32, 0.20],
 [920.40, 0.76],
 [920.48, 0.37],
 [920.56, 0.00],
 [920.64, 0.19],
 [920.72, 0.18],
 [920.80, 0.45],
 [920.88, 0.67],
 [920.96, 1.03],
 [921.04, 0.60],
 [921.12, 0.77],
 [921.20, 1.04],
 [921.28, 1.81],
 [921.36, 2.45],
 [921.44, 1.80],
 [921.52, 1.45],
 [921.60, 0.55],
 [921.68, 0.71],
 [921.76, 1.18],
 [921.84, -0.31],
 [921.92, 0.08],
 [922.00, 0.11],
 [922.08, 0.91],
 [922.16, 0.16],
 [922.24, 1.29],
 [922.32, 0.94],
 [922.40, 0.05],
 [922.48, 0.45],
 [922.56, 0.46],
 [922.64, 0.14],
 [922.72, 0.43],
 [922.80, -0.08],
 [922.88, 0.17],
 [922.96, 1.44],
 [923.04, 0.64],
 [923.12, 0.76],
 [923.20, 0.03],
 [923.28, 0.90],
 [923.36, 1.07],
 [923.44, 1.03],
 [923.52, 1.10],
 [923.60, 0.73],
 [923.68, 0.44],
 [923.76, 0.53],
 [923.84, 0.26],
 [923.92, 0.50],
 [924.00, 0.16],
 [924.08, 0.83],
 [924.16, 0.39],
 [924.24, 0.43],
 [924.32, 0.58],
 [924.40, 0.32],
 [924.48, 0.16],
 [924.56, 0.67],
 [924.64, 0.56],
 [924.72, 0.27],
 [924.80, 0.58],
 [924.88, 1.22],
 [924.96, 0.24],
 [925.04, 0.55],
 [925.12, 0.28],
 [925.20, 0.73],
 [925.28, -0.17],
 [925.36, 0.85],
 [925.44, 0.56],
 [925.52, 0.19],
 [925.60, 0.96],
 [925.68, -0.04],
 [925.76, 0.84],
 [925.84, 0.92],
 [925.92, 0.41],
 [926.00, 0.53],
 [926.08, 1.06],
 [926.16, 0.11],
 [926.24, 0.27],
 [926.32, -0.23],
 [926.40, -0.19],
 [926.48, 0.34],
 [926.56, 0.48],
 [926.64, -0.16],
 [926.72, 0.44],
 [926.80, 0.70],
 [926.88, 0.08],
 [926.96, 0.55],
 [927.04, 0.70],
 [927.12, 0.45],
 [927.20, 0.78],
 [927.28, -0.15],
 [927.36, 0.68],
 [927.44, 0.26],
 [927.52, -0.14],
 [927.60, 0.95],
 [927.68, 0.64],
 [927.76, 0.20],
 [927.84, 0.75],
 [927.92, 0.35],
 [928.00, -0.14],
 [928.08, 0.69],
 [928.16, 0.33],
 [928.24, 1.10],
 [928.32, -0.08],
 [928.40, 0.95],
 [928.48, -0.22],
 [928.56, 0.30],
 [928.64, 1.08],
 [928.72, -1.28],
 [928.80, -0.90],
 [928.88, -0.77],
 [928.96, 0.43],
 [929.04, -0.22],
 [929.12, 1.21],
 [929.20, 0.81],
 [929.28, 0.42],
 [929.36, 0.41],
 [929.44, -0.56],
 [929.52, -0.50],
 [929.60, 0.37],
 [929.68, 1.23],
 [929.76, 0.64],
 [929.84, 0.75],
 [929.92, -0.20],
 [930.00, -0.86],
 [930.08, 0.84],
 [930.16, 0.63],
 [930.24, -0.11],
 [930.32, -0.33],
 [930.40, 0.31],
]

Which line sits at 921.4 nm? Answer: [S II]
